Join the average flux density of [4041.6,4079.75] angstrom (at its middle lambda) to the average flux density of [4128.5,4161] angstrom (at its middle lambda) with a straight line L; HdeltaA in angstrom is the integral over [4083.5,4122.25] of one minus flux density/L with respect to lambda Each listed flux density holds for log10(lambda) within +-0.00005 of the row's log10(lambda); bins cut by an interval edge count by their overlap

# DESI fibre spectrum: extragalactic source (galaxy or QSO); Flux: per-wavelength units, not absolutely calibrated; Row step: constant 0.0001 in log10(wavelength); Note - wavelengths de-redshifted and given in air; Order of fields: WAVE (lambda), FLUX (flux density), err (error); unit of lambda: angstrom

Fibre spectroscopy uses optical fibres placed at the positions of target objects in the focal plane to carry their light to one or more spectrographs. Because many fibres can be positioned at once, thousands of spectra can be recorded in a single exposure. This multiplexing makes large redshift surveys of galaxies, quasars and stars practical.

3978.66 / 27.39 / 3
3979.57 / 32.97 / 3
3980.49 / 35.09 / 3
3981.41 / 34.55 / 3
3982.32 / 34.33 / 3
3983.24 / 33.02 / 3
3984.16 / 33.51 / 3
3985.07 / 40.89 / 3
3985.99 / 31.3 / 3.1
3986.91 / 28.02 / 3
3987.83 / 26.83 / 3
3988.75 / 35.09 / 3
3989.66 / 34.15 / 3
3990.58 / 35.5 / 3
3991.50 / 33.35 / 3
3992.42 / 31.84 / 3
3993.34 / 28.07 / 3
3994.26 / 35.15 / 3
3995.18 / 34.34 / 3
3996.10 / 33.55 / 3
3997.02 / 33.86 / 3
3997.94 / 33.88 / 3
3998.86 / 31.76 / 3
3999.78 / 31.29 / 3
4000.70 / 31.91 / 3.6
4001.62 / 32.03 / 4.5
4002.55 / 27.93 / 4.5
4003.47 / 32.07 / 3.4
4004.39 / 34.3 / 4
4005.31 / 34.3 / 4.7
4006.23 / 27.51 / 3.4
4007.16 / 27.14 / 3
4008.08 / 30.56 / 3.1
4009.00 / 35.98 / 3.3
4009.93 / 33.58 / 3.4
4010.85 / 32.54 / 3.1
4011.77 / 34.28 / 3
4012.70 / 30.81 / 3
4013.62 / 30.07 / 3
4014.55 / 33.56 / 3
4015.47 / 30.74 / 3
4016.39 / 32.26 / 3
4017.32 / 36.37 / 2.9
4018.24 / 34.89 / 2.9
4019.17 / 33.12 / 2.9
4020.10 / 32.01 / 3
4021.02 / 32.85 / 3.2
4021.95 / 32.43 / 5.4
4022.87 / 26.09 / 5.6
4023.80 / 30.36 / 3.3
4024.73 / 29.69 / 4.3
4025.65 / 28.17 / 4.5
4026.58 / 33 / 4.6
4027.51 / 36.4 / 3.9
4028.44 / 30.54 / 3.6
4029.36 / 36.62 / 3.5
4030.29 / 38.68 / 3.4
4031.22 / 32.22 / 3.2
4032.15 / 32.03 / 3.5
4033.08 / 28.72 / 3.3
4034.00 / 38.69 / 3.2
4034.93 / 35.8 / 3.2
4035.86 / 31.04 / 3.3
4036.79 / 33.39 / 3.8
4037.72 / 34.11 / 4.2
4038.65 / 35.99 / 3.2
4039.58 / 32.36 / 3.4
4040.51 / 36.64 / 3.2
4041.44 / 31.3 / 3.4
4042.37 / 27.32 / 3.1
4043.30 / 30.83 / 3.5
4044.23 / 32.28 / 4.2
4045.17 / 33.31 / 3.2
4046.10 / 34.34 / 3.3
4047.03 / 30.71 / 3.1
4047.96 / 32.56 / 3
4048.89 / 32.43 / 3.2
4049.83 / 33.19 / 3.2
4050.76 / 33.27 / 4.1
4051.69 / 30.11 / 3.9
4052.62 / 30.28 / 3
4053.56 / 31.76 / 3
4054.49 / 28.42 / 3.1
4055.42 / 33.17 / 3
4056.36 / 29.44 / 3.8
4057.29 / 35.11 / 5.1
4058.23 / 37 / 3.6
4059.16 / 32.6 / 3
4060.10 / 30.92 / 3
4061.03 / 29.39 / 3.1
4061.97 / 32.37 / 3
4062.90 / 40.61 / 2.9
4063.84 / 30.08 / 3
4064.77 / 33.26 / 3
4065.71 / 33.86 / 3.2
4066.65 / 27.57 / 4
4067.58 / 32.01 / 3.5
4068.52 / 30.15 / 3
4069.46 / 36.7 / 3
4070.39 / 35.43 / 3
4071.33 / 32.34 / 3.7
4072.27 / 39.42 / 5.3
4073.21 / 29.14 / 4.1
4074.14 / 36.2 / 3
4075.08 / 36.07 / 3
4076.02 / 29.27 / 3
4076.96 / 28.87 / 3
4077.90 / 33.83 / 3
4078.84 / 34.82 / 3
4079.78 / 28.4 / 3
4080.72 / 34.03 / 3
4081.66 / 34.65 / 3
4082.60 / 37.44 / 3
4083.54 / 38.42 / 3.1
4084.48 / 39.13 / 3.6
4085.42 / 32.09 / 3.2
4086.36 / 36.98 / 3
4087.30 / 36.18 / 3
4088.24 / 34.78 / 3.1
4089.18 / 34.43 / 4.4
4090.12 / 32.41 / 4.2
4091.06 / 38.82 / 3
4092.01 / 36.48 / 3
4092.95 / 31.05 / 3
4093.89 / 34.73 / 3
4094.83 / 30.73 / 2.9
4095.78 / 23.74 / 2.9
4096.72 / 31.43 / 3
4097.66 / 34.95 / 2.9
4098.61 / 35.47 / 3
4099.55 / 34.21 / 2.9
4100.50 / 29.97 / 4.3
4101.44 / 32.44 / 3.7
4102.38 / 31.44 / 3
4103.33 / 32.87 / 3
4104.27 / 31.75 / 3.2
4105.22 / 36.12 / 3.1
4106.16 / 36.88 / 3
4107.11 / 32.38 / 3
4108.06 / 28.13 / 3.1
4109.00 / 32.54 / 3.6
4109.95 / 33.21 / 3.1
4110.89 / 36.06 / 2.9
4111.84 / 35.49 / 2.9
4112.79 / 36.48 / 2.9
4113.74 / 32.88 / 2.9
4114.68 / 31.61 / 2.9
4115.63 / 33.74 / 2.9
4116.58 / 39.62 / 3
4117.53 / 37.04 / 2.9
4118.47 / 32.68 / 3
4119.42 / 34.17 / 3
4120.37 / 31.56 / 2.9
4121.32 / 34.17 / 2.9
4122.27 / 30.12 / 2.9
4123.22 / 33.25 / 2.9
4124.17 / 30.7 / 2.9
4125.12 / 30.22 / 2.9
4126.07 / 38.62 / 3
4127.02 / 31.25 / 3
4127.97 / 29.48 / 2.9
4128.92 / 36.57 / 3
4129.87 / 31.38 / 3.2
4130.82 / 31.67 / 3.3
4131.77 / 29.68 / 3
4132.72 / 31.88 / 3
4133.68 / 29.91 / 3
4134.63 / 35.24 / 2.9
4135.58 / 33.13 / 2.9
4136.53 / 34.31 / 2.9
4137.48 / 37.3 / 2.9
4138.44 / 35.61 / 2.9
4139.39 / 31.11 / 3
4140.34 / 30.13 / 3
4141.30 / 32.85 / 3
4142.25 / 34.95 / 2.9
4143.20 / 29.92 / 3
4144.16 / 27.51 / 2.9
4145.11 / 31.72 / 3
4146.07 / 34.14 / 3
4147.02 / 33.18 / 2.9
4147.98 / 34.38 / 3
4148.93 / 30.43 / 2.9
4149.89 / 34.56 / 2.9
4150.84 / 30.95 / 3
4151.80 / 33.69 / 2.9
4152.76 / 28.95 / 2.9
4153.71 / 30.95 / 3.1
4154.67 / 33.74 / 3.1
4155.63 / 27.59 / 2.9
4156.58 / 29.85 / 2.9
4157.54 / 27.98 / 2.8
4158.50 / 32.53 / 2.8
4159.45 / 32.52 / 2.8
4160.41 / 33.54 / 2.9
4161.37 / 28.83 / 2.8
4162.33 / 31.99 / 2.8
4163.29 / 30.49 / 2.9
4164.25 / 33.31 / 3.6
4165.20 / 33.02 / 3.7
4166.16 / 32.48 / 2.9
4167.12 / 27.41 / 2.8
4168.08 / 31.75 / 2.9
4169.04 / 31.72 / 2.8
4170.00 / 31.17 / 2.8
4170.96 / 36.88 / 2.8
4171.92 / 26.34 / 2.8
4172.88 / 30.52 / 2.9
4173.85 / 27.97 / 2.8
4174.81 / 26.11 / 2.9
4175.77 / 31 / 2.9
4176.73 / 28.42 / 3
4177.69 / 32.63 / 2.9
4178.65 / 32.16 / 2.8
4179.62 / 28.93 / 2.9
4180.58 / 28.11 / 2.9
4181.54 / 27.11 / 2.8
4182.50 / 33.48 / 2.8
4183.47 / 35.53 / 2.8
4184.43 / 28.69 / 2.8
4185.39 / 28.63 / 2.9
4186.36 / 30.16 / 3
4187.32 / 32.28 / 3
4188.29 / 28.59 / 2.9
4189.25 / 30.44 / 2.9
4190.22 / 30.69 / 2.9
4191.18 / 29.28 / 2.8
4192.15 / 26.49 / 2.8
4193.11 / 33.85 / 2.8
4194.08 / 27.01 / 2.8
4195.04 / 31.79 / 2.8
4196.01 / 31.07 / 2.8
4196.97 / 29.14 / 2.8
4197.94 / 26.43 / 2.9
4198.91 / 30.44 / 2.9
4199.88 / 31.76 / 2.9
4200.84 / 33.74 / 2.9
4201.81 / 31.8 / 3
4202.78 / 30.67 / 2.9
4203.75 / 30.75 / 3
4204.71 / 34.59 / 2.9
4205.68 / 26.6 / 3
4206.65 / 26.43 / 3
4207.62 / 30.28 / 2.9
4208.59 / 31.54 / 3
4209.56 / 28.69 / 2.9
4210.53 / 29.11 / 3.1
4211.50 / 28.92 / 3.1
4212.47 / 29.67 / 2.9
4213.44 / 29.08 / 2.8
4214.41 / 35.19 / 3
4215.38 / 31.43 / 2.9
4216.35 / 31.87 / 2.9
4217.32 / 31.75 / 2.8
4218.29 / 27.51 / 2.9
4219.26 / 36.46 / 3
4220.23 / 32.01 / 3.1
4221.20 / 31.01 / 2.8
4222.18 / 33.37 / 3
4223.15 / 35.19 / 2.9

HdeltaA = -1.78 angstrom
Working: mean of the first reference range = 32.5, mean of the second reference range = 32.2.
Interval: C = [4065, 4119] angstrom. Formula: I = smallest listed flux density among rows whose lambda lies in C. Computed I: 23.74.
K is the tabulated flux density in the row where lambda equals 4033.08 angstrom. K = 28.72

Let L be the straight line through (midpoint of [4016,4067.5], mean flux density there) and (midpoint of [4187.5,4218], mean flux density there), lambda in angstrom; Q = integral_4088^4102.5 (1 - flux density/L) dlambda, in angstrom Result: -0.5 angstrom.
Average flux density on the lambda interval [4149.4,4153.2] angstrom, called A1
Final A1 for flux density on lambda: 32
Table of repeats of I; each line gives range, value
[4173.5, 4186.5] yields 26.11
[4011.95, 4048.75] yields 26.09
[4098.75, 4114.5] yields 28.13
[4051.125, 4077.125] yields 27.57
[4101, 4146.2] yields 27.51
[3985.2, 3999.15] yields 26.83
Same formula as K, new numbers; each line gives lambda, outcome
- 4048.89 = 32.43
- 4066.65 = 27.57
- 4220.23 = 32.01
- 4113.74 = 32.88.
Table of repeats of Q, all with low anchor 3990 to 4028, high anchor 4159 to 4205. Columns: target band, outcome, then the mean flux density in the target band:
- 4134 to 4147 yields -0.8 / 32.9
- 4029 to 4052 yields -0.9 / 33.1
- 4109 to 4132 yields -1.6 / 33.4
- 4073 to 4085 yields -0.9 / 34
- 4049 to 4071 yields -0.5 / 32.5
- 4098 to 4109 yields -0.5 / 32.9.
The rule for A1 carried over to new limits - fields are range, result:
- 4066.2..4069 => 29.9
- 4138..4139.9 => 33.4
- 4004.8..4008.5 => 29.9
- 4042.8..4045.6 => 32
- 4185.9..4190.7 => 30.4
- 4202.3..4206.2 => 30.6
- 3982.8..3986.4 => 34.8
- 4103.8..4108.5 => 33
